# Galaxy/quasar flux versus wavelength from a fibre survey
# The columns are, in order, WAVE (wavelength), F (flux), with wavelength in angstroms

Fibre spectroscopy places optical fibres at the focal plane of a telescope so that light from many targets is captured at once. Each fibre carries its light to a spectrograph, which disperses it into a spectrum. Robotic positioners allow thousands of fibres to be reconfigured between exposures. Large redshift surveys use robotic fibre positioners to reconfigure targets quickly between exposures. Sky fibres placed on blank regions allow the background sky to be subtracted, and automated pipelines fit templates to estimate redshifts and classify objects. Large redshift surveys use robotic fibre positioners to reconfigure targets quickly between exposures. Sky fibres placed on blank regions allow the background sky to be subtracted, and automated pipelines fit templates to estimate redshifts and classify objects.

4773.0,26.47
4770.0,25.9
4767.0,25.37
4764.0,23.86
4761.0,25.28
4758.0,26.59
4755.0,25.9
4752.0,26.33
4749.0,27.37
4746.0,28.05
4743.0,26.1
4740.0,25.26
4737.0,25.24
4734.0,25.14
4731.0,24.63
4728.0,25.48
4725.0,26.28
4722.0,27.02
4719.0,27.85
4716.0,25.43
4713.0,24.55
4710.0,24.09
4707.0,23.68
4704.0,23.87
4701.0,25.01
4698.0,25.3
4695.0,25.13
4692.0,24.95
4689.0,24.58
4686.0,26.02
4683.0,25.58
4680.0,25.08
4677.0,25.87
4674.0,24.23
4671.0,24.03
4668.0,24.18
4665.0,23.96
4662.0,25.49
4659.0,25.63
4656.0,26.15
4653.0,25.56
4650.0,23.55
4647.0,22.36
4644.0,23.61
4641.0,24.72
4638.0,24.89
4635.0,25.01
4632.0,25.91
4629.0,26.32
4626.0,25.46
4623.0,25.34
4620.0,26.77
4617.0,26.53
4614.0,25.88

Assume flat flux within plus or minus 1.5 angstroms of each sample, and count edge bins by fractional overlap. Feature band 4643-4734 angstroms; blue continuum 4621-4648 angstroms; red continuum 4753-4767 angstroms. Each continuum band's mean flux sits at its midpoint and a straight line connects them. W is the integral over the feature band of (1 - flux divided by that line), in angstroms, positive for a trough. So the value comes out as 0.6 angstroms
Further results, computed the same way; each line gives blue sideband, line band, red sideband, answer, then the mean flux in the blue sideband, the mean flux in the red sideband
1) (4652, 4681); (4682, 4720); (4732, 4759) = 0.7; 25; 26.2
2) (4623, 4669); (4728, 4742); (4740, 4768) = 0.4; 24.9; 26.1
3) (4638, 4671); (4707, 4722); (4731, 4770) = -0.1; 24.5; 25.8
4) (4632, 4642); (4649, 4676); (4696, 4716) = 0.1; 25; 24.5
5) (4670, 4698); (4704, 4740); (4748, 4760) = 0.7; 25.1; 26.5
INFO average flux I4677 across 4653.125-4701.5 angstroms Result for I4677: 25.1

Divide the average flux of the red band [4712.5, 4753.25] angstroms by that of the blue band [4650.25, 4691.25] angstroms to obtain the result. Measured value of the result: 1.04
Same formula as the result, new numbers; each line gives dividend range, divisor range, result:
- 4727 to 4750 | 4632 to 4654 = 1.06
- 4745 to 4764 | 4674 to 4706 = 1.05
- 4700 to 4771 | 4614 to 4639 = 0.99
